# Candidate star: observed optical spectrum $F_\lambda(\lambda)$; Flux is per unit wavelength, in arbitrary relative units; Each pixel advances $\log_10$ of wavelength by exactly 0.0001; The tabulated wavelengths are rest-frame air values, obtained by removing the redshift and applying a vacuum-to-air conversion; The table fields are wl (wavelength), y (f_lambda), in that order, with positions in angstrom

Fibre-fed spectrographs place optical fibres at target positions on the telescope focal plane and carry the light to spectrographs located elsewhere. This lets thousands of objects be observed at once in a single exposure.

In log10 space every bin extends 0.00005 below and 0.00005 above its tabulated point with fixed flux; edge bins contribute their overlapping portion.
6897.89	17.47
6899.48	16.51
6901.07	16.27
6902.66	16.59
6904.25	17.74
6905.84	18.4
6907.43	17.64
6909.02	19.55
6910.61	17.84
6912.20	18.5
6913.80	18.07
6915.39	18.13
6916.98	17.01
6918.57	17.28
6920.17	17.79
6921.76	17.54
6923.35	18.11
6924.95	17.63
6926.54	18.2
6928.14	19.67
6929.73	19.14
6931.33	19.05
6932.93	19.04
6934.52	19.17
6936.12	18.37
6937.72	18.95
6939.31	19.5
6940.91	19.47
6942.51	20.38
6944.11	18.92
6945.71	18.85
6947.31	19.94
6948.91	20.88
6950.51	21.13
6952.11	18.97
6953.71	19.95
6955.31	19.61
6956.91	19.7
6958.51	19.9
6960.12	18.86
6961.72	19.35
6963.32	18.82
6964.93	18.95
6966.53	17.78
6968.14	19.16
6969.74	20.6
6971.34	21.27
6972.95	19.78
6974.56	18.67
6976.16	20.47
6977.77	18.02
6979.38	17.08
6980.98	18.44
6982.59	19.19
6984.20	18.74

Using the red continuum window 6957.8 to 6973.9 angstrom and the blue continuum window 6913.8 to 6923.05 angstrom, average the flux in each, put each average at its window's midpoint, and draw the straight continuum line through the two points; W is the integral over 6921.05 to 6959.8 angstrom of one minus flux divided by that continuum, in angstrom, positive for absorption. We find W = -1.6 angstrom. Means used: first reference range 17.6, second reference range 19.4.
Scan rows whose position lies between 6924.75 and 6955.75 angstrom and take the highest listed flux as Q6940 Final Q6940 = 21.13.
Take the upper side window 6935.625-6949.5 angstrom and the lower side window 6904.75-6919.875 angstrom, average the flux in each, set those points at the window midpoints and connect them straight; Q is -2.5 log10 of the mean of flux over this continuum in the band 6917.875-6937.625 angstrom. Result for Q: 0.02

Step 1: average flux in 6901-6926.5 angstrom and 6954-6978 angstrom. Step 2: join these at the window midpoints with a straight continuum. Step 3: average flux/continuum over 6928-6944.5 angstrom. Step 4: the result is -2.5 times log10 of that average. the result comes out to -0.04 mag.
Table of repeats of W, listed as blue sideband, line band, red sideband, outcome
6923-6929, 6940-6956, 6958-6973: -0.7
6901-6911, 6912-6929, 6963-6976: 0.2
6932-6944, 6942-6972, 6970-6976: 0.1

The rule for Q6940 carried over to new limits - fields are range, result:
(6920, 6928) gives 18.2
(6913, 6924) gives 18.13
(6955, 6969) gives 19.9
